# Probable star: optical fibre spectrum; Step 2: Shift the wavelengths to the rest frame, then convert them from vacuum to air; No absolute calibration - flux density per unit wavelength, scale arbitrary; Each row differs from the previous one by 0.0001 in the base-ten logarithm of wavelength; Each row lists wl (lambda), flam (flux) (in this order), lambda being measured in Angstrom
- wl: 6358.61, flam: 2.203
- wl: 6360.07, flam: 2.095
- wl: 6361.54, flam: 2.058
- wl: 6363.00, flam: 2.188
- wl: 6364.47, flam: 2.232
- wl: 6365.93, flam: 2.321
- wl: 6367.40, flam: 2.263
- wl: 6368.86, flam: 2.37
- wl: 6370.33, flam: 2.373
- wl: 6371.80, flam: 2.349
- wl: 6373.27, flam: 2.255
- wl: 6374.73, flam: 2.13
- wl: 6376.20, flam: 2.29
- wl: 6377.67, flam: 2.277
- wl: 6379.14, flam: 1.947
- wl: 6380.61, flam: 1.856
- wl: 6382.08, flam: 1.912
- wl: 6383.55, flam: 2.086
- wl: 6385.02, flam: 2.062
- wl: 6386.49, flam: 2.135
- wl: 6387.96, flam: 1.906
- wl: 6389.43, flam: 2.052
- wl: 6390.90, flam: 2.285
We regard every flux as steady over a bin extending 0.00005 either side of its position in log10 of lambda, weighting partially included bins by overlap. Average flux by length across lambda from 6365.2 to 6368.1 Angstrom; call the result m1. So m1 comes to 2.29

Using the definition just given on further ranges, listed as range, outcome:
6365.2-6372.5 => 2.33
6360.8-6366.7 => 2.2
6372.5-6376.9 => 2.23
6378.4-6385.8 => 1.97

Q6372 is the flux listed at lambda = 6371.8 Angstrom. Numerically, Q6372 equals 2.349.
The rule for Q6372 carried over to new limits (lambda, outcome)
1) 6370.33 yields 2.373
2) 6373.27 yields 2.255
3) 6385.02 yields 2.062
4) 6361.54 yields 2.058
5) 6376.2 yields 2.29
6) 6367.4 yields 2.263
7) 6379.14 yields 1.947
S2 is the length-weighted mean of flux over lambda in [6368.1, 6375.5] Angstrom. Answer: 2.3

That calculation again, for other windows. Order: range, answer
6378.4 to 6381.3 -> 1.9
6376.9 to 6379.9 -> 2.11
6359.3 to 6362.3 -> 2.08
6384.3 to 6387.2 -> 2.1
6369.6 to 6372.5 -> 2.36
